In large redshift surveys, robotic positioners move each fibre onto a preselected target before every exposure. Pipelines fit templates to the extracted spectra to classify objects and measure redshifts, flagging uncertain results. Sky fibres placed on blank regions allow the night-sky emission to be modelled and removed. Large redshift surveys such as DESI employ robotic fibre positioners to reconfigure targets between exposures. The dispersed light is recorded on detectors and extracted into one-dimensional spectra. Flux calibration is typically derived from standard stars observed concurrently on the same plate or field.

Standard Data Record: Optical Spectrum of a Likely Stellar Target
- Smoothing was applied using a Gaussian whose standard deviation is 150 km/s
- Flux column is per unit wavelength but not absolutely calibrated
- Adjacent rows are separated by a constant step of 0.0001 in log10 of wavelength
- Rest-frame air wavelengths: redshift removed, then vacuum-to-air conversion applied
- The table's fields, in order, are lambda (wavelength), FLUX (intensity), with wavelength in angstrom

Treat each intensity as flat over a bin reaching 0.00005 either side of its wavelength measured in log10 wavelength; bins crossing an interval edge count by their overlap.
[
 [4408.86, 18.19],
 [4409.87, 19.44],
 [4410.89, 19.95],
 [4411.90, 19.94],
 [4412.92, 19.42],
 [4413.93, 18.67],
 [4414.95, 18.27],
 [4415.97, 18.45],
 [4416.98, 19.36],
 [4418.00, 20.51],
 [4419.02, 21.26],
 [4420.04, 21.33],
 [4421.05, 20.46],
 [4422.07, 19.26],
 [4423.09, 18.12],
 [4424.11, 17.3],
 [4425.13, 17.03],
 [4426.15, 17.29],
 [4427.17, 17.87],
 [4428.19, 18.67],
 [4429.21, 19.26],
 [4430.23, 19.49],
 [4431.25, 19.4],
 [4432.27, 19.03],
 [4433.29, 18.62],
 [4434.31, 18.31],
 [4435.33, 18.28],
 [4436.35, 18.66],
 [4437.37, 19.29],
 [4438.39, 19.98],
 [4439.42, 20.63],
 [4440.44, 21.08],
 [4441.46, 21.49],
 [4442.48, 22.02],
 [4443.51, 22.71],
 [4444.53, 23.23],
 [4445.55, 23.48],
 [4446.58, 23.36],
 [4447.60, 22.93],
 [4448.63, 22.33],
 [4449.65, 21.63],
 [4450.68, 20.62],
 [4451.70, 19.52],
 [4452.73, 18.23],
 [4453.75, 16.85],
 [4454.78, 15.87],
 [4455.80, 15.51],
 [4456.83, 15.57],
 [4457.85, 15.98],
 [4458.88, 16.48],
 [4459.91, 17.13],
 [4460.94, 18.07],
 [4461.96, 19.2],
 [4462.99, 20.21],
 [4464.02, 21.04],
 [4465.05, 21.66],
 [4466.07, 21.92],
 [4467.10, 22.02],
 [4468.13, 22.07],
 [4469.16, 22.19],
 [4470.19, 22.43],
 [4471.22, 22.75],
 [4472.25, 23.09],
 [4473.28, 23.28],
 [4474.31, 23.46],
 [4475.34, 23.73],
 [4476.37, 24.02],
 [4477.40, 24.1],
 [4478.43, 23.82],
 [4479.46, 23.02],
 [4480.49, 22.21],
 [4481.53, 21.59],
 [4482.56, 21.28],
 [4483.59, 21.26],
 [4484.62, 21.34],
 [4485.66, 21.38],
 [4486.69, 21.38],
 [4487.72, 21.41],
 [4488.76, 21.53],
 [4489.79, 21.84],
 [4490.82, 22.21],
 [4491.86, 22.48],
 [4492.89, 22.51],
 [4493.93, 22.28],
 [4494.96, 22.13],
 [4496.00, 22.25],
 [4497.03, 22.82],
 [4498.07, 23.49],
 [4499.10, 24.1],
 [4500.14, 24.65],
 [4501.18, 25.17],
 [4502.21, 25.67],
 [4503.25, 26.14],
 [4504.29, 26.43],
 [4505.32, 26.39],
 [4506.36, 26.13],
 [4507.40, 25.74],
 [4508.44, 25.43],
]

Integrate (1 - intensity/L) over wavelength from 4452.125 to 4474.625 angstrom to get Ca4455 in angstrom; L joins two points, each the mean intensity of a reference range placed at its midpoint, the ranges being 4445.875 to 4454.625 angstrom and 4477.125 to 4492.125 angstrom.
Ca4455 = 1.47 angstrom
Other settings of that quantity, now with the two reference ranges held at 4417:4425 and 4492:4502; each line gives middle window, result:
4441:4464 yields 1.5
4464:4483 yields -0.4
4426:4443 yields 0.7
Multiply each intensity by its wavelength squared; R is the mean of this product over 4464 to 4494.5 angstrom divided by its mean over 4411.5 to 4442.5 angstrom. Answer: 1.19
